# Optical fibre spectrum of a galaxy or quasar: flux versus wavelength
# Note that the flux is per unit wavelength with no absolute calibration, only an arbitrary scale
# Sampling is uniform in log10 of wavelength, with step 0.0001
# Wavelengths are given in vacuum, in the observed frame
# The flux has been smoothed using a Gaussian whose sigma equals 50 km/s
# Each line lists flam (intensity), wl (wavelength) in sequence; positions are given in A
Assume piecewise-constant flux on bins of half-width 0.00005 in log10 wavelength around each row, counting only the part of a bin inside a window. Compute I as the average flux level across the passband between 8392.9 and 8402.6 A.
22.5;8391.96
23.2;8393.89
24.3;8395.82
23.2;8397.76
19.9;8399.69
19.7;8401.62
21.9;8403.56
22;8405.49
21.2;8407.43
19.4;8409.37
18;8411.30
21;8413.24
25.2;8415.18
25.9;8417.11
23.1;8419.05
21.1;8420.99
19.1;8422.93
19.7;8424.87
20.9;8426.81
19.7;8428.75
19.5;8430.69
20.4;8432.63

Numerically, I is 22.1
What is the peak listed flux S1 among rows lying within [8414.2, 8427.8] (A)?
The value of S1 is 25.9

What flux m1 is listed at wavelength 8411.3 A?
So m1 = 18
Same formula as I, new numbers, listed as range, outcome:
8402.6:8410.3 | 21.1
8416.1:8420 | 24.6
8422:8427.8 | 19.9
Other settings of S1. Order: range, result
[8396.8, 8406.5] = 23.2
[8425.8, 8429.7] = 20.9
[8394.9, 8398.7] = 24.3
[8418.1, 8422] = 23.1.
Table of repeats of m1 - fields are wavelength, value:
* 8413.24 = 21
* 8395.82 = 24.3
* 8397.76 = 23.2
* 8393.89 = 23.2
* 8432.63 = 20.4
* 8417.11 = 25.9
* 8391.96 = 22.5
